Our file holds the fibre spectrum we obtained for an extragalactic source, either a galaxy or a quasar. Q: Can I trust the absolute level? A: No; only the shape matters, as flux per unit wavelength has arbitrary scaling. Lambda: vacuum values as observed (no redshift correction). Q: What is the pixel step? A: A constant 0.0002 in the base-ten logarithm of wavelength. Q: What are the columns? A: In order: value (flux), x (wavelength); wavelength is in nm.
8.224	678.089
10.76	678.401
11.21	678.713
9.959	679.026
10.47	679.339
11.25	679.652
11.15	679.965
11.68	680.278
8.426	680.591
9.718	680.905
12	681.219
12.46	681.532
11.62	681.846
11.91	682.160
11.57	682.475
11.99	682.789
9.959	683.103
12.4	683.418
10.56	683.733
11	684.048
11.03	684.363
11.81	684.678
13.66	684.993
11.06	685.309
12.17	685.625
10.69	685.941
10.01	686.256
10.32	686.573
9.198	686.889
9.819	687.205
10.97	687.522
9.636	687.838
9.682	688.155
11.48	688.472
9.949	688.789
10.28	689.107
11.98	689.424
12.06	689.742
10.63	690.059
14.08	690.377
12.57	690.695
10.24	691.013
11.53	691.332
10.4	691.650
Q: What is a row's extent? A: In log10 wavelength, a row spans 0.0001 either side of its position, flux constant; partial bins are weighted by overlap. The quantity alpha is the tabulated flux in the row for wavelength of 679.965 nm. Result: 11.15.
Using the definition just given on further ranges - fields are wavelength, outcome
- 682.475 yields 11.57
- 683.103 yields 9.959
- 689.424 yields 11.98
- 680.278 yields 11.68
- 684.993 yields 13.66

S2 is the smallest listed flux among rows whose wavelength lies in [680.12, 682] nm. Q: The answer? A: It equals 8.426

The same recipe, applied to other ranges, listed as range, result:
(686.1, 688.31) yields 9.198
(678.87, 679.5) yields 9.959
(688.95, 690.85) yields 10.28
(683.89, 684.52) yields 11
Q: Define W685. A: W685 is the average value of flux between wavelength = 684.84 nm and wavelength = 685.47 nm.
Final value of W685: 12.3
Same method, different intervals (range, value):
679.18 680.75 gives 10.6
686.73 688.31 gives 9.87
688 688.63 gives 10.6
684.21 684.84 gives 11.5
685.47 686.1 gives 11.4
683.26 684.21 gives 11.3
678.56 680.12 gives 10.8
